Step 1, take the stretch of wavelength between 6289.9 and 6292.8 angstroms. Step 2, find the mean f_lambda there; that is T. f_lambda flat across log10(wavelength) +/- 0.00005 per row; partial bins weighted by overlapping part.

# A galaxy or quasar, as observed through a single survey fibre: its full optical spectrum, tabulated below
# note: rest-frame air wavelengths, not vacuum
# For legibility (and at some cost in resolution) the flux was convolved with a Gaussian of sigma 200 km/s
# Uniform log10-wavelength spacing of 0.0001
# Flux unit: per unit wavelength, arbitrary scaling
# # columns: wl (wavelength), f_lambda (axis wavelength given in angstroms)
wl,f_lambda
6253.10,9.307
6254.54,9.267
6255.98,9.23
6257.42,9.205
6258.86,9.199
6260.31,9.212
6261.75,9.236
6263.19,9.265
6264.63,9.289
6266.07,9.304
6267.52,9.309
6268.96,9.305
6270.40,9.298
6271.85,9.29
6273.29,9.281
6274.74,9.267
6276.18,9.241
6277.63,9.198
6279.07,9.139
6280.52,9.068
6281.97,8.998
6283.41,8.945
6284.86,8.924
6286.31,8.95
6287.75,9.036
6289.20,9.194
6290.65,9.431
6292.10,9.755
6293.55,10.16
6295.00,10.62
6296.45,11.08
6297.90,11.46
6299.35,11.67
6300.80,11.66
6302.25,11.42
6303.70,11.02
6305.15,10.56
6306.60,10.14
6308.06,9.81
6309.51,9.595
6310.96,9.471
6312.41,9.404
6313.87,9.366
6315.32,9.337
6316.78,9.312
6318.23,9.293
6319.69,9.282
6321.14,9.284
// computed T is 9.58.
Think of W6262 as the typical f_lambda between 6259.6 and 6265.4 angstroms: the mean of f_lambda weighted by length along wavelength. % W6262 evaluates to 9.26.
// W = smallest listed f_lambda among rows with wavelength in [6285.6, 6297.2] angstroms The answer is 8.95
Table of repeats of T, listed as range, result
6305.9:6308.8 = 9.95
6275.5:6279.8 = 9.19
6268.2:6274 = 9.3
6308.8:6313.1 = 9.5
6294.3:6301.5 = 11.3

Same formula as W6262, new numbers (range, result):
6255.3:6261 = 9.2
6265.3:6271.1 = 9.31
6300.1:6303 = 11.5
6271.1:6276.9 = 9.27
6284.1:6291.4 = 9.1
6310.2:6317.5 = 9.38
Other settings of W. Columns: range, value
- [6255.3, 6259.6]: 9.199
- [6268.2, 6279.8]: 9.139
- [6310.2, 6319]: 9.293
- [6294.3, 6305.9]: 10.56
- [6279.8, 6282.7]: 8.998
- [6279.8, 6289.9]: 8.924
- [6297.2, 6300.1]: 11.46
